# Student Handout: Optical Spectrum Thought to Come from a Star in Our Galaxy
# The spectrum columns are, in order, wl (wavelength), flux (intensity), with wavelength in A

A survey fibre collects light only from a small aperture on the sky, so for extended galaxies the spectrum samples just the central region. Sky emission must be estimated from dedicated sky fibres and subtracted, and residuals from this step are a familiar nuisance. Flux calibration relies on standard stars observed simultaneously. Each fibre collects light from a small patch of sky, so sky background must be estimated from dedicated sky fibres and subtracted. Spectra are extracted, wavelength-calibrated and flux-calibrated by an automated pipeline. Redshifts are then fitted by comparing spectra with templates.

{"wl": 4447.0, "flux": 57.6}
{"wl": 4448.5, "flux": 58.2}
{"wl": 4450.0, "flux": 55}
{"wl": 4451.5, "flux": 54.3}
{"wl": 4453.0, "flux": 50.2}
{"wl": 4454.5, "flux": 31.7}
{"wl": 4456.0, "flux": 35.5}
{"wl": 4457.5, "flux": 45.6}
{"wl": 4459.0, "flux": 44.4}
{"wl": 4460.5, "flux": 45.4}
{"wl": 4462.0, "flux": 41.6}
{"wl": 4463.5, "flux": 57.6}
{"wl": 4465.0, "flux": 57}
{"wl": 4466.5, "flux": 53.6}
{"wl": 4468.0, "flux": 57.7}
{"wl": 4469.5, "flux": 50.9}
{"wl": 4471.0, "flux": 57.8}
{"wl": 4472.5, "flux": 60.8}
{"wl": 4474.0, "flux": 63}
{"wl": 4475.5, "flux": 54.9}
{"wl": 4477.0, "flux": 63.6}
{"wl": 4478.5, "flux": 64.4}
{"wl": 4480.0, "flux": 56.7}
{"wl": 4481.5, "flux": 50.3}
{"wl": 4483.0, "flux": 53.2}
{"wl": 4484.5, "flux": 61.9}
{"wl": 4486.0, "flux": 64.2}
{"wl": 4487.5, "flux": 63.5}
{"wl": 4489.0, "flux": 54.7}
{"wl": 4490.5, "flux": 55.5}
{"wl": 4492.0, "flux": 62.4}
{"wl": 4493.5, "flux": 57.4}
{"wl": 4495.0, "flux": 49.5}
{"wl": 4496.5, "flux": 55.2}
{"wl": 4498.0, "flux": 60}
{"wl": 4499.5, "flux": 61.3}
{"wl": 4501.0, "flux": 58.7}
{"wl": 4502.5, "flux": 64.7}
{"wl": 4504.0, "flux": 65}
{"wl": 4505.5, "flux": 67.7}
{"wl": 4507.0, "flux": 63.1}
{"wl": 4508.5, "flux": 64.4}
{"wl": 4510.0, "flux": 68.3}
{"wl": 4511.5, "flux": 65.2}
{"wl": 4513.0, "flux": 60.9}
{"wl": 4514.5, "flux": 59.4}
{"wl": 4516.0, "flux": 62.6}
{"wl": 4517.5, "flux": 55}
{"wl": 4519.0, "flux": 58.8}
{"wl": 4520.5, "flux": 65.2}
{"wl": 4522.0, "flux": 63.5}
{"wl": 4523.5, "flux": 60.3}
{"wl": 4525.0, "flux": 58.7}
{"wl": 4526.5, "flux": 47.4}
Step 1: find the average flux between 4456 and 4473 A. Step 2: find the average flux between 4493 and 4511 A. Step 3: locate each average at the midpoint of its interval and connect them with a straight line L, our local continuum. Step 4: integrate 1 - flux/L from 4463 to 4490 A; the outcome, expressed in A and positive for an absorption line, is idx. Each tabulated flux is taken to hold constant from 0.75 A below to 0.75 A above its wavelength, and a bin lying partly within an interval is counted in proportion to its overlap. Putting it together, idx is -1.8 A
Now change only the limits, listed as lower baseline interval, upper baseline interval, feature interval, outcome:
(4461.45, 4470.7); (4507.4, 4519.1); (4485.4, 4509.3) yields -0.5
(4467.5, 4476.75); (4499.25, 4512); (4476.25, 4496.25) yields 0.8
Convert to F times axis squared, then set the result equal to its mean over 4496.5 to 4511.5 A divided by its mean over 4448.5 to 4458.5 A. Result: 1.40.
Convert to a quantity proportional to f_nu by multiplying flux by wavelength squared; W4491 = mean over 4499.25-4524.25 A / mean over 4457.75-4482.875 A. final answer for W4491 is 1.2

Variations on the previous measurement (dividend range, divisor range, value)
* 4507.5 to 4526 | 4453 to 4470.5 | 1.33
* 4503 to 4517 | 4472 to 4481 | 1.08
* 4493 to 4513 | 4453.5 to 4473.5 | 1.27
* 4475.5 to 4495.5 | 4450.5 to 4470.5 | 1.22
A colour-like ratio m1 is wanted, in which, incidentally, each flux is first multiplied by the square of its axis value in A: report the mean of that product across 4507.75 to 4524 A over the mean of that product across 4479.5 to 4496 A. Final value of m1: 1.1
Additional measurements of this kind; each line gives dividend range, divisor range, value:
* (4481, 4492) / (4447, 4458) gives 1.23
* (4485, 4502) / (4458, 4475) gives 1.11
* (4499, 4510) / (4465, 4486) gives 1.12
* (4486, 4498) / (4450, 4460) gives 1.31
